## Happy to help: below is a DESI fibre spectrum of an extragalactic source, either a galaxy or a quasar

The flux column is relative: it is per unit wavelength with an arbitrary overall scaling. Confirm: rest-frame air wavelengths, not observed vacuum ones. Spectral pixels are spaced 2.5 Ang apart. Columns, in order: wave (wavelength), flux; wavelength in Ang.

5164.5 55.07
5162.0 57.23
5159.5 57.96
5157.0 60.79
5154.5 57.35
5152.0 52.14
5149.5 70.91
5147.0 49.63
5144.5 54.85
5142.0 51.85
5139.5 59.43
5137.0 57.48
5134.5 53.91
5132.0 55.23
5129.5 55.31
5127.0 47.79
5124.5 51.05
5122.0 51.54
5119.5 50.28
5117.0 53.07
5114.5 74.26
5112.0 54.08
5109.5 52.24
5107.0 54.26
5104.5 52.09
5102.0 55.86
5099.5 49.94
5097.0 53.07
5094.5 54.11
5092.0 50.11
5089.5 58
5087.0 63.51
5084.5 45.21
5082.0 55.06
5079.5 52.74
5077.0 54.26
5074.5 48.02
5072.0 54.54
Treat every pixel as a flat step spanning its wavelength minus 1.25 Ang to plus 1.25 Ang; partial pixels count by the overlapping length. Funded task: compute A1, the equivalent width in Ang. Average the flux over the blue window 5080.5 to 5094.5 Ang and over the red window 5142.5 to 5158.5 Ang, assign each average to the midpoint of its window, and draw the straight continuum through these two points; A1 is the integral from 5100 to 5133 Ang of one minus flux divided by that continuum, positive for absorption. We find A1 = 0.8 Ang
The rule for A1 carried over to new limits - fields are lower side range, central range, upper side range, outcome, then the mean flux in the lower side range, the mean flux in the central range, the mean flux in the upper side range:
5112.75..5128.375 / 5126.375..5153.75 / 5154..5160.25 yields 0.68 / 54.7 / 55.5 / 58.9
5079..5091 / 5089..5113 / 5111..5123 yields 1.14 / 54.9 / 53.2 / 56.8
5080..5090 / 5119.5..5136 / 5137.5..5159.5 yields 1.20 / 55.1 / 52.4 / 57.2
